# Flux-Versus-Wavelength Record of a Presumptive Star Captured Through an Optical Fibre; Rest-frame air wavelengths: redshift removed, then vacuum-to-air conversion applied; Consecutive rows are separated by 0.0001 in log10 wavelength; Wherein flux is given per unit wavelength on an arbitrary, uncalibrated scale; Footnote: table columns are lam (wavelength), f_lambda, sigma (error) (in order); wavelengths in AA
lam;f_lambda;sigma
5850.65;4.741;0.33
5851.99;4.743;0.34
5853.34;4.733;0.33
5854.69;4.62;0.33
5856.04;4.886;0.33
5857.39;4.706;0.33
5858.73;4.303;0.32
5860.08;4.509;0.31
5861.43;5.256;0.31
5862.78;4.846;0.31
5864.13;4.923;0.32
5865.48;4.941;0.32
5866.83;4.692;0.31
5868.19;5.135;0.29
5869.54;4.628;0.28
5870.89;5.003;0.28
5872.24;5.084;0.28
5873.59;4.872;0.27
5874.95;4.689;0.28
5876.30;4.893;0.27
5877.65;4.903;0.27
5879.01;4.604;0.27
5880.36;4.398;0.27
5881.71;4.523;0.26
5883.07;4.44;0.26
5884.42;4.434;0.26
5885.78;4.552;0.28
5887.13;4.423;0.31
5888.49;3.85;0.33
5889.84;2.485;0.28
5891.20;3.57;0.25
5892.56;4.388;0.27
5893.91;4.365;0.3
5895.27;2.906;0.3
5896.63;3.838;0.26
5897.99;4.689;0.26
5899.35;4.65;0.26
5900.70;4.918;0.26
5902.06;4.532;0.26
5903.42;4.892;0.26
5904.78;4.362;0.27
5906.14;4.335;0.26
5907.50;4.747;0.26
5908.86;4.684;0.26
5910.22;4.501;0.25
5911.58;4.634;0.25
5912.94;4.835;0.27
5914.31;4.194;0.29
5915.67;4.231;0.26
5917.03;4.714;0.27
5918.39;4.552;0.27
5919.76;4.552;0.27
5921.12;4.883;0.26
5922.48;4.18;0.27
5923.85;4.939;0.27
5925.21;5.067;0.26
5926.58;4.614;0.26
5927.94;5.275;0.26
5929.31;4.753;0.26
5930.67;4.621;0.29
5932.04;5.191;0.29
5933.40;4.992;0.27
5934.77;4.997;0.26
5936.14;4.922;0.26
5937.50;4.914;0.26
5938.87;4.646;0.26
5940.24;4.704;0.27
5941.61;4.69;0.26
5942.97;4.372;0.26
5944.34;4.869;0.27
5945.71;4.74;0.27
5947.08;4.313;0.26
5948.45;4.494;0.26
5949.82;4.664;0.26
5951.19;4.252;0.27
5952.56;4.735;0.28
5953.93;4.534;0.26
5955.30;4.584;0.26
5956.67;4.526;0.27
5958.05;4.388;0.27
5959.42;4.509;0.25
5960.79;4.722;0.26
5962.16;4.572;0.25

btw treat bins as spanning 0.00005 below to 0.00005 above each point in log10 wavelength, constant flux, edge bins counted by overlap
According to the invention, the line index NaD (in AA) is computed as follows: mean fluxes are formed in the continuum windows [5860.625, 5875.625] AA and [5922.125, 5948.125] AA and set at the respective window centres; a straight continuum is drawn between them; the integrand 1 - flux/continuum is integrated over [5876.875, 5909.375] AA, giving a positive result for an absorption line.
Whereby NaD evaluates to 3.7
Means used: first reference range 4.91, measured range 4.31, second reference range 4.78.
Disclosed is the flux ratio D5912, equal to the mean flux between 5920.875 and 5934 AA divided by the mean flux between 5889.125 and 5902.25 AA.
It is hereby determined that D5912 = 1.21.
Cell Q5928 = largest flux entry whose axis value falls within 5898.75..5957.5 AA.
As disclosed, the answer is 5.275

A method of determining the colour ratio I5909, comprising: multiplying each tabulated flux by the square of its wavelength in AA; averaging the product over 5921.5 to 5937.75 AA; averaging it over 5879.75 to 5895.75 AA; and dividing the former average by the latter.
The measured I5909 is 1.22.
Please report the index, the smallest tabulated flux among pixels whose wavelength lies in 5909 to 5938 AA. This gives 4.18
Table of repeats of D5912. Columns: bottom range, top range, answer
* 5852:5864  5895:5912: 0.94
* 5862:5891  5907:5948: 1.03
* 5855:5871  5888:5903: 0.84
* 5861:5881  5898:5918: 0.95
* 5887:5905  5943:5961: 1.11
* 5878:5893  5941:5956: 1.10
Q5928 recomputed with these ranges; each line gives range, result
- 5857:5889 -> 5.256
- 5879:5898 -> 4.689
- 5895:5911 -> 4.918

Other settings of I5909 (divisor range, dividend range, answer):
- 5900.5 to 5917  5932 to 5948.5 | 1.05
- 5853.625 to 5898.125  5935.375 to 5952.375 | 1.06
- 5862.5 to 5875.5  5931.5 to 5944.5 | 1.01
